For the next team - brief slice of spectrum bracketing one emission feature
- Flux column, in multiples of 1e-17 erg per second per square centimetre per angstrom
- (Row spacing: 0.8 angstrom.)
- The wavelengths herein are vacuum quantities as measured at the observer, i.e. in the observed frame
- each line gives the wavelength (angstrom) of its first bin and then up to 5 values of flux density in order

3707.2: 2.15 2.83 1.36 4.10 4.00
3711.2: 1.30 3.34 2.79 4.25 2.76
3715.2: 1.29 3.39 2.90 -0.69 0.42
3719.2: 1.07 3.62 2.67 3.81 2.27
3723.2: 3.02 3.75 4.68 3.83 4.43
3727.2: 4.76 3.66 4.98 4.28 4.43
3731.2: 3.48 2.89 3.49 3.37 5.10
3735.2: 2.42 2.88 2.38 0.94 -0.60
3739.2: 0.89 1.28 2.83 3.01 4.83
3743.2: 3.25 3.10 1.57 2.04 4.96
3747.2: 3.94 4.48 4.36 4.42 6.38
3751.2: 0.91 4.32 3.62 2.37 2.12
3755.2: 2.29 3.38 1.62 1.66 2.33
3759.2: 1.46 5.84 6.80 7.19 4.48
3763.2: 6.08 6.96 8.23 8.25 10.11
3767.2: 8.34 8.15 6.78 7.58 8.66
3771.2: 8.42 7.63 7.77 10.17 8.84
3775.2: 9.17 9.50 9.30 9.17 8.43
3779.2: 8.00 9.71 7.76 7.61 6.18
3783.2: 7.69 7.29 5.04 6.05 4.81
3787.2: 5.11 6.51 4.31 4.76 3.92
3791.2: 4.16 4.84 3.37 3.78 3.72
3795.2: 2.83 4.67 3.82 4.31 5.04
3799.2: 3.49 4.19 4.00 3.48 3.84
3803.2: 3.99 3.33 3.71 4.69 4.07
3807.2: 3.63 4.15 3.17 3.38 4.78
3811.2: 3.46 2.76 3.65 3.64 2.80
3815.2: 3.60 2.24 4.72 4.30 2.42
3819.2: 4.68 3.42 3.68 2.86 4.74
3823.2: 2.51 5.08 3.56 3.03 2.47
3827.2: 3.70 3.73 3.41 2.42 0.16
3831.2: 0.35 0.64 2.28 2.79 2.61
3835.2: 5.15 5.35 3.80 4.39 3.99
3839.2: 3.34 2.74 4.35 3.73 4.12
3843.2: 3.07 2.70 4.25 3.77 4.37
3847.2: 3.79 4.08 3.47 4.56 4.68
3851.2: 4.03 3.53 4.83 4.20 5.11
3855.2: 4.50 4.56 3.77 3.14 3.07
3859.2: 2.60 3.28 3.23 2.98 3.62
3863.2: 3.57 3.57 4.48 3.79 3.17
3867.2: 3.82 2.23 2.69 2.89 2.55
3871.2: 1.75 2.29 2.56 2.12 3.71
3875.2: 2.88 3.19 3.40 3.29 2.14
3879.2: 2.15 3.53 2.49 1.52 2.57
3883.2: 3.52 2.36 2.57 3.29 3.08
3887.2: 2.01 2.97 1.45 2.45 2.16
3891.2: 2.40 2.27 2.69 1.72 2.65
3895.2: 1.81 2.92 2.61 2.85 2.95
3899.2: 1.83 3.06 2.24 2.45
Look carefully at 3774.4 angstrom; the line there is Lyman alpha 1216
